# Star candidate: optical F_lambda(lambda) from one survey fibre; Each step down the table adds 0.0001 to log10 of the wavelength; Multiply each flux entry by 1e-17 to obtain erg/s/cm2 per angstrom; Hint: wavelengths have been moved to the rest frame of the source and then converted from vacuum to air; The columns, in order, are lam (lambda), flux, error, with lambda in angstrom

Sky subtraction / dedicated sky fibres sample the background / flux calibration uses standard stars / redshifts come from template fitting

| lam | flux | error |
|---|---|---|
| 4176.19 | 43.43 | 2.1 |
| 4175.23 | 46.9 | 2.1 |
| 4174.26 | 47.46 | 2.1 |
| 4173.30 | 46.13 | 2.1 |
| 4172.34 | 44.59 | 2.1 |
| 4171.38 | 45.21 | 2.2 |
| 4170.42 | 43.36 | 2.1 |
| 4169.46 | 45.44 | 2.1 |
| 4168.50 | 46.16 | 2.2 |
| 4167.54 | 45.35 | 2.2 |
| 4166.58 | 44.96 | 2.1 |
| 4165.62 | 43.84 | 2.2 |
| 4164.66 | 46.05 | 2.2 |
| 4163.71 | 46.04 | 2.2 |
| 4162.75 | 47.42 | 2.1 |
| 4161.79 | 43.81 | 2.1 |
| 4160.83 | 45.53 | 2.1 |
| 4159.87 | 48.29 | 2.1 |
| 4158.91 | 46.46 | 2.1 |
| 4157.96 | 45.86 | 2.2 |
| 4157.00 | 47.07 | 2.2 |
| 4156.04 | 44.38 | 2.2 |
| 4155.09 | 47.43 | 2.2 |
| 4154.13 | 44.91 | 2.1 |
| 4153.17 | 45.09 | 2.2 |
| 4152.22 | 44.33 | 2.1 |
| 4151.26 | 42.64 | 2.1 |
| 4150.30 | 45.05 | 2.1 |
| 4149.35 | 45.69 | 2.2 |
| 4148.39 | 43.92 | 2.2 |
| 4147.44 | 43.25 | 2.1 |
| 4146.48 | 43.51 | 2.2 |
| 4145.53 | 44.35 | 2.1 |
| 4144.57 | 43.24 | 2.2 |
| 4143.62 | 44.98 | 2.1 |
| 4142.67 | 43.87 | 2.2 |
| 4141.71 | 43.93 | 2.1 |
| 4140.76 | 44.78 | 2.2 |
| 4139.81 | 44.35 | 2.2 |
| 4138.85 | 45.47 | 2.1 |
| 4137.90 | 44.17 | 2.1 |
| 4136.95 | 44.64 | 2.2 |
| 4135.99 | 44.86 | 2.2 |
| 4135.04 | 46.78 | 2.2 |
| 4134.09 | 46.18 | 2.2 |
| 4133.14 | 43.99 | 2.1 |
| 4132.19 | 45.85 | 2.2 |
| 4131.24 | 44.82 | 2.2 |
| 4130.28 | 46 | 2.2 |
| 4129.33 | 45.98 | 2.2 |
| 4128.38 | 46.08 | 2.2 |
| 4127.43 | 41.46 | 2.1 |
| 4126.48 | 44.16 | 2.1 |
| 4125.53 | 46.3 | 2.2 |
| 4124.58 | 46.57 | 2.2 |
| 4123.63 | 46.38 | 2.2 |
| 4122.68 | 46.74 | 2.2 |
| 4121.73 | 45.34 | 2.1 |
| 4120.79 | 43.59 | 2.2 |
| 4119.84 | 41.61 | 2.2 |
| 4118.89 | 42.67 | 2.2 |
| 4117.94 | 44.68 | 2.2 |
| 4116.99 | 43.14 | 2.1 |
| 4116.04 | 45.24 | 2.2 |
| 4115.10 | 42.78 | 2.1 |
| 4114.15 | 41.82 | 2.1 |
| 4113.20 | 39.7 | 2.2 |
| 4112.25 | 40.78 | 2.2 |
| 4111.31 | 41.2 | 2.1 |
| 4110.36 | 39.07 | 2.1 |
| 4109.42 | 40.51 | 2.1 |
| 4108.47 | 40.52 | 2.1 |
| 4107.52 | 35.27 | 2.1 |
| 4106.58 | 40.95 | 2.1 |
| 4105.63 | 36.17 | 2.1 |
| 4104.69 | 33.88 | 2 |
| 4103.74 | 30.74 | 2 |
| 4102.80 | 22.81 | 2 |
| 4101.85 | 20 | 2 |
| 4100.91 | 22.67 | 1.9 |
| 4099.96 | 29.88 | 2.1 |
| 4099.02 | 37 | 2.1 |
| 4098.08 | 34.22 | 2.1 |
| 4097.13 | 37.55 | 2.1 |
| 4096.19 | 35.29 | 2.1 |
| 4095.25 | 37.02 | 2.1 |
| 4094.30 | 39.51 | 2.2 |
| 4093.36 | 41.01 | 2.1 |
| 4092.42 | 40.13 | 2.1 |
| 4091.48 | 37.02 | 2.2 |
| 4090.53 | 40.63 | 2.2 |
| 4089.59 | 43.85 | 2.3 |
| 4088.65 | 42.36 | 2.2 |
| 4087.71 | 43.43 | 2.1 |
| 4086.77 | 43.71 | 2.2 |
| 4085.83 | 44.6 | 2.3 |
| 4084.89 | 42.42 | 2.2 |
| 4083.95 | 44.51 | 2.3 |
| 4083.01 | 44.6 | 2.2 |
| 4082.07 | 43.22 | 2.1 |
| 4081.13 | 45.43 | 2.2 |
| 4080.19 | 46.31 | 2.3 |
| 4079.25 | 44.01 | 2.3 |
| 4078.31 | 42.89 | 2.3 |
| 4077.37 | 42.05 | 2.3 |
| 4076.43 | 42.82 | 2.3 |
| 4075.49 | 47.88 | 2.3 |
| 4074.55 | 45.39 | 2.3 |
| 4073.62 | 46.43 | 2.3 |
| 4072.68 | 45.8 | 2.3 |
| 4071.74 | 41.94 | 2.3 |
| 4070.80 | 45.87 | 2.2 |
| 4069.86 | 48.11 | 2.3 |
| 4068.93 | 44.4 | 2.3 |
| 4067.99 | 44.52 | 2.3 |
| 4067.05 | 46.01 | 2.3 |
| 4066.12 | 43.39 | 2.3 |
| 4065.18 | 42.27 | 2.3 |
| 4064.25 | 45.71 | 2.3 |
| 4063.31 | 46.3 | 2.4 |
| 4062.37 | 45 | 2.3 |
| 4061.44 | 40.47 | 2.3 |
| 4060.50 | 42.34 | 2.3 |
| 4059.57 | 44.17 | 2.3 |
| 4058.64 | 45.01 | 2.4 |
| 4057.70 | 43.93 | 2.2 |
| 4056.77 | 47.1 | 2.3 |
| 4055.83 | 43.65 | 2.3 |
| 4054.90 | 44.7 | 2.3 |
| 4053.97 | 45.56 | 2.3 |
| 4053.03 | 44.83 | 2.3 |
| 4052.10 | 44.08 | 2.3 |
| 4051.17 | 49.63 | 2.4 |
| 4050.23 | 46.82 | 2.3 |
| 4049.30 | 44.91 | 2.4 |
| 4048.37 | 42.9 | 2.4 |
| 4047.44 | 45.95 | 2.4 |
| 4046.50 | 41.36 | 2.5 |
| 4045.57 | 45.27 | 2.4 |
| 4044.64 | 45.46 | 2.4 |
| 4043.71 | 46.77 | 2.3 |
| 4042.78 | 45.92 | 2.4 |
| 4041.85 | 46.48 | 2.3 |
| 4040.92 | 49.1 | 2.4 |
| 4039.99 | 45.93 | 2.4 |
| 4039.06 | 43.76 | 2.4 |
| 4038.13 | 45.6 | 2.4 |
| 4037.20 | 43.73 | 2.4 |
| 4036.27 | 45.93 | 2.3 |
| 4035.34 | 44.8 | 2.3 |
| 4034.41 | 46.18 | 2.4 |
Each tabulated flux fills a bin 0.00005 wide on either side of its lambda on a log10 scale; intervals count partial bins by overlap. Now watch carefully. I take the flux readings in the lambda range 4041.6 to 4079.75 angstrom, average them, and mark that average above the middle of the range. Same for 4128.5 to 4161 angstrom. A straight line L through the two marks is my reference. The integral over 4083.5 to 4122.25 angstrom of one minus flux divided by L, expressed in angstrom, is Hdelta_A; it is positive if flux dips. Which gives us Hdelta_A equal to 5.3 angstrom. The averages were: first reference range 44.8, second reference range 45.1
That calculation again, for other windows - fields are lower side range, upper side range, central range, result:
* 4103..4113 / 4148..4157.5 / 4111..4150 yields -2.9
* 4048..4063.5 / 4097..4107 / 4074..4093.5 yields -3.6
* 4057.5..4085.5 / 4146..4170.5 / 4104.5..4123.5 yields 1.4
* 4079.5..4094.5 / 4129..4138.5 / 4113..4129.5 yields 0.2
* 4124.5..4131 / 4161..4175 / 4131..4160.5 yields 0.2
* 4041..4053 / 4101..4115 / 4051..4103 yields -1.4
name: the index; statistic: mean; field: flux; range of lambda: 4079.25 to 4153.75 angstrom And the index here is 41.7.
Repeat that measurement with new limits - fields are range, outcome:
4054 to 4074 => 44.6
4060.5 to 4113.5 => 40.5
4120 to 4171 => 45.1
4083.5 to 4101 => 39.1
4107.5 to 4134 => 43.5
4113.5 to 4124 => 43.9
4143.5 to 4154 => 44.2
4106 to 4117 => 40.8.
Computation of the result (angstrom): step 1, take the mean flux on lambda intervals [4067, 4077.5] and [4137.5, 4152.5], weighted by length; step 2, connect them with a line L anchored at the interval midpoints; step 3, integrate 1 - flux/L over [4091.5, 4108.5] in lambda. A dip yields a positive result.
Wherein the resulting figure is 4.1 angstrom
